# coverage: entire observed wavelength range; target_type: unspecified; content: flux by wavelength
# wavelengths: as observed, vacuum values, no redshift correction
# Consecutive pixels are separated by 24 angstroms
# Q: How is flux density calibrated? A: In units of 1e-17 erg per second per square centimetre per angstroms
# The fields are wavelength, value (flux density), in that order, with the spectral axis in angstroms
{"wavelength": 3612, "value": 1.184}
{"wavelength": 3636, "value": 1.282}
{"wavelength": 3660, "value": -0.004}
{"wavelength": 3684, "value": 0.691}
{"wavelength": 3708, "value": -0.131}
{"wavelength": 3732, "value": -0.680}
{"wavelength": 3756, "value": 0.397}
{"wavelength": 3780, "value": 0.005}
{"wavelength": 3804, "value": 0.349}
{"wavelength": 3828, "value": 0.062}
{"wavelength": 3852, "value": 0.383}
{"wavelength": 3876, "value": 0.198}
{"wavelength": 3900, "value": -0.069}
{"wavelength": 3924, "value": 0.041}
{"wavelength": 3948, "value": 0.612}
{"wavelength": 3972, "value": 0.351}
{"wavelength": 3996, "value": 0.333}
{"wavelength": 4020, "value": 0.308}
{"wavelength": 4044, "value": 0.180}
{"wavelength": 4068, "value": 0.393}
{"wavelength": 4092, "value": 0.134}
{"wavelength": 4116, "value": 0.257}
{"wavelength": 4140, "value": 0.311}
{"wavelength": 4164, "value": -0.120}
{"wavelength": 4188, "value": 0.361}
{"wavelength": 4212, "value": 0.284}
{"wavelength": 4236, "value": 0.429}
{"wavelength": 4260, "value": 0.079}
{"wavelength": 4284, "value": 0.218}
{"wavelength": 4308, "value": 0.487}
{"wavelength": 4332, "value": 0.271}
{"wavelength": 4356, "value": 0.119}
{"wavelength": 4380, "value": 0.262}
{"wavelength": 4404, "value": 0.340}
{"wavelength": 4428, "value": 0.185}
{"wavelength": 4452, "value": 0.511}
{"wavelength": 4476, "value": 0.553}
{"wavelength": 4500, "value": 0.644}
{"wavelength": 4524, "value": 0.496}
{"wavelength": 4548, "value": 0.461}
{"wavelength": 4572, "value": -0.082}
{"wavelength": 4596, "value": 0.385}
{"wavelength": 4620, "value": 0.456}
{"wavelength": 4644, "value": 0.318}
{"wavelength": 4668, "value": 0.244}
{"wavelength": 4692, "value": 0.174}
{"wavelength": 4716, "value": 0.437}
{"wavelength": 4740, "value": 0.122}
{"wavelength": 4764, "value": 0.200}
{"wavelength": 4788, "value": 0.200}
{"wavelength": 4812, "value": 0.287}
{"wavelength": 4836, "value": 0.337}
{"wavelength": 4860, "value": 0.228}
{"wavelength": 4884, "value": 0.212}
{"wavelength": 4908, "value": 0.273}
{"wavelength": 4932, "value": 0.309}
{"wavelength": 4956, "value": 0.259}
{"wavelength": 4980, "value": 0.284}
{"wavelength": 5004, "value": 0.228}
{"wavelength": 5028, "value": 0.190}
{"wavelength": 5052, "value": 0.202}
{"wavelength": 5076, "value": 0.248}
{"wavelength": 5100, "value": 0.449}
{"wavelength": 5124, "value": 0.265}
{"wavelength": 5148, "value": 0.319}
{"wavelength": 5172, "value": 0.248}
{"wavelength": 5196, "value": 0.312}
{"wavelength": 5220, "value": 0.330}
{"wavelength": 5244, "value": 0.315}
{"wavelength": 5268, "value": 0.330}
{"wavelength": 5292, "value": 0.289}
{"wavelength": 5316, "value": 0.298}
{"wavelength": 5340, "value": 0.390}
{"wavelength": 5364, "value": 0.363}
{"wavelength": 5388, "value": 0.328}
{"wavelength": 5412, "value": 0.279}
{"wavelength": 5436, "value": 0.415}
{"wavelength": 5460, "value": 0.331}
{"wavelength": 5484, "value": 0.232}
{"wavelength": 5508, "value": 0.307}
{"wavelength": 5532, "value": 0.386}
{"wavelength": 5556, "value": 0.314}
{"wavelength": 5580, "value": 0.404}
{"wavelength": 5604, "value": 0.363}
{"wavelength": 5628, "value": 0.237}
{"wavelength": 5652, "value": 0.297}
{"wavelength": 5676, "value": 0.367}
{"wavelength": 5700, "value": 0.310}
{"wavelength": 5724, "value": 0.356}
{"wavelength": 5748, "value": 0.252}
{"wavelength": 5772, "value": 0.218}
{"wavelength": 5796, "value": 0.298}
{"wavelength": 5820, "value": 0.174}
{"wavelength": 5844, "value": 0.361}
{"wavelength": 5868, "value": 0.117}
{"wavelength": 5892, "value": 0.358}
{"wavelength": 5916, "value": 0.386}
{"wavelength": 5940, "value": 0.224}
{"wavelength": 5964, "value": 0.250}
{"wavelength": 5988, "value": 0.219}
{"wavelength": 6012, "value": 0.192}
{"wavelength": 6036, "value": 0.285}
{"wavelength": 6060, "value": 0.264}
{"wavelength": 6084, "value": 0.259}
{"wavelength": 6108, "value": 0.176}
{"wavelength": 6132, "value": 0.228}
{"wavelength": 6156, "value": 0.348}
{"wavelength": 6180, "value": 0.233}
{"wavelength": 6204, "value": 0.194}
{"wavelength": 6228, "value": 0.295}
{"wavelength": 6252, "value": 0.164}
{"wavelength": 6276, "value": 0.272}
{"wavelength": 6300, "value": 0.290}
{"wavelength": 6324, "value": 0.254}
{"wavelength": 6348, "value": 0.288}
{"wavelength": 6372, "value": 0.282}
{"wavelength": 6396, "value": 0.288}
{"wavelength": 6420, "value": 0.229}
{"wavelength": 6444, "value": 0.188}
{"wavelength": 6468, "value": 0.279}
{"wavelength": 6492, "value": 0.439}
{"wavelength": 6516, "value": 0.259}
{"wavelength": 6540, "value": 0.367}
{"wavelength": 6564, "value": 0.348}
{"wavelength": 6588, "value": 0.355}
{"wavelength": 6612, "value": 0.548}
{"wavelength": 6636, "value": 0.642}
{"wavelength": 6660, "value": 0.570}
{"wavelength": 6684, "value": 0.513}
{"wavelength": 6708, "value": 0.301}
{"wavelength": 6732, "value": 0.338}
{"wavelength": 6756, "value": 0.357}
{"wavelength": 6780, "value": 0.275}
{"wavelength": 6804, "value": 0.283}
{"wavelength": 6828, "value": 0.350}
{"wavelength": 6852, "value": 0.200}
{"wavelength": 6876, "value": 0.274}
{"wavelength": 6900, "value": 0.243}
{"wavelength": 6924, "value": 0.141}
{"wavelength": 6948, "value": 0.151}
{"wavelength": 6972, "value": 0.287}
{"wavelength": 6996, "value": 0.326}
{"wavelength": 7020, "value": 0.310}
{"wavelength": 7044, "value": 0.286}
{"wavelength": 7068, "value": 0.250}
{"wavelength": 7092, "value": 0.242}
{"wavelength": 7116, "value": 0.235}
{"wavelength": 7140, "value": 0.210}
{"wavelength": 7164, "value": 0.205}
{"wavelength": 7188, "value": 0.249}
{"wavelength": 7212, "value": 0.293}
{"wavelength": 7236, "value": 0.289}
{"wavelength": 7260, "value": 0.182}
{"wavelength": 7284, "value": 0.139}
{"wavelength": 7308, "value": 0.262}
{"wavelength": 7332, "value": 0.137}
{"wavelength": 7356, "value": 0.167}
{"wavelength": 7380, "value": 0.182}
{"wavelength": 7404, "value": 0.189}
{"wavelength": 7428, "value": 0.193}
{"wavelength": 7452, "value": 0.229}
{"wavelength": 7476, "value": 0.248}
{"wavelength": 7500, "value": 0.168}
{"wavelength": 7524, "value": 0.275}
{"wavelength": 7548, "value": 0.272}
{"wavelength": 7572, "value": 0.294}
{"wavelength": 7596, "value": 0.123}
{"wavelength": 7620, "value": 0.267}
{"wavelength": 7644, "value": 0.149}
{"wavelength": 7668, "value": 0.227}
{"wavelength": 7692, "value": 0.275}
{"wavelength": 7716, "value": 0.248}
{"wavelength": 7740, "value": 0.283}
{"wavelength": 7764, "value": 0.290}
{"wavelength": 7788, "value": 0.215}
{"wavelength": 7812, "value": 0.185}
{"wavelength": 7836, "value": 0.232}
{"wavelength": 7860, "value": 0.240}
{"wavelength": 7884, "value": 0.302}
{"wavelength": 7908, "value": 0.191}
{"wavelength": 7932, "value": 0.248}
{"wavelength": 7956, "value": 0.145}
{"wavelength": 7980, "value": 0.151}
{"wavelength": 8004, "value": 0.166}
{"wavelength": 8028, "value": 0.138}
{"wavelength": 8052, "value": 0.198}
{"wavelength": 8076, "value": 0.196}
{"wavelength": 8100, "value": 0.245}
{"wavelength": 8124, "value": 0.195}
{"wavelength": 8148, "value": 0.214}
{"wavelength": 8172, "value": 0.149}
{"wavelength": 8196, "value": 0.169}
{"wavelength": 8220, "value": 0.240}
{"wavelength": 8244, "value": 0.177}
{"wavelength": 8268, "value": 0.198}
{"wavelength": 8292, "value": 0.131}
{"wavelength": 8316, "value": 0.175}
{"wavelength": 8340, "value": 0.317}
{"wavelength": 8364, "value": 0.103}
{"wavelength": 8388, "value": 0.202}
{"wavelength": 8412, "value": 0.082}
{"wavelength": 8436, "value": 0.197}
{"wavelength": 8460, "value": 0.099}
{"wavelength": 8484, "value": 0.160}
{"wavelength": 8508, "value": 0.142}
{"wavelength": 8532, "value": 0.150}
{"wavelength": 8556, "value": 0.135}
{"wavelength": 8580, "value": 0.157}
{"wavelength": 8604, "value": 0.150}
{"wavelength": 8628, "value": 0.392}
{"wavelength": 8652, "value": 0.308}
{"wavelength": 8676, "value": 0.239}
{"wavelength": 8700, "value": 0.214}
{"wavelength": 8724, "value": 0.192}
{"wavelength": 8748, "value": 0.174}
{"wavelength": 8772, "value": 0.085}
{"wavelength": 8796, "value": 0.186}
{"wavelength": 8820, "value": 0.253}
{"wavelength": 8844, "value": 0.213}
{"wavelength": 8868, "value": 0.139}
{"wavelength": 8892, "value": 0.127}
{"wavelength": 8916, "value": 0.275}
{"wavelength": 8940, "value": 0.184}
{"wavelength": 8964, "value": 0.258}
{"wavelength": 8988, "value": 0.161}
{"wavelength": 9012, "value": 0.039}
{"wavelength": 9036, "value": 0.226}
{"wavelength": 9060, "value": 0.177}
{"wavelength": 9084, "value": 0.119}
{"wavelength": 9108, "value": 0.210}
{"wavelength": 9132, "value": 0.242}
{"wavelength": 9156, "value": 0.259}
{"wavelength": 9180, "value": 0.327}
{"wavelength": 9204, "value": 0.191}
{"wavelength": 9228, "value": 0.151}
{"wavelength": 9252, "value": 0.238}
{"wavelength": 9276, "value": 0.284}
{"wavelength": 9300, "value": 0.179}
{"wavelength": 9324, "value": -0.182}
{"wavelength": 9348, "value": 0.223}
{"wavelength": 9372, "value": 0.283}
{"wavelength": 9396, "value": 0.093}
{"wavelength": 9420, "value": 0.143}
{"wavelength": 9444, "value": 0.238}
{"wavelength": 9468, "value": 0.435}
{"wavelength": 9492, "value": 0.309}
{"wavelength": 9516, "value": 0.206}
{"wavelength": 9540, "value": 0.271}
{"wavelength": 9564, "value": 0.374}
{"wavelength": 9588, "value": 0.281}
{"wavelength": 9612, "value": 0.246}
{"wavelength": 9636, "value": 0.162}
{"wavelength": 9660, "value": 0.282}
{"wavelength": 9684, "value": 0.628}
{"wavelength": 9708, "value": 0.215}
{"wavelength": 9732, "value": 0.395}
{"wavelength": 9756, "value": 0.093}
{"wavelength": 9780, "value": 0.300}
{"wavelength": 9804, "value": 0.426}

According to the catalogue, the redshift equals 1.37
